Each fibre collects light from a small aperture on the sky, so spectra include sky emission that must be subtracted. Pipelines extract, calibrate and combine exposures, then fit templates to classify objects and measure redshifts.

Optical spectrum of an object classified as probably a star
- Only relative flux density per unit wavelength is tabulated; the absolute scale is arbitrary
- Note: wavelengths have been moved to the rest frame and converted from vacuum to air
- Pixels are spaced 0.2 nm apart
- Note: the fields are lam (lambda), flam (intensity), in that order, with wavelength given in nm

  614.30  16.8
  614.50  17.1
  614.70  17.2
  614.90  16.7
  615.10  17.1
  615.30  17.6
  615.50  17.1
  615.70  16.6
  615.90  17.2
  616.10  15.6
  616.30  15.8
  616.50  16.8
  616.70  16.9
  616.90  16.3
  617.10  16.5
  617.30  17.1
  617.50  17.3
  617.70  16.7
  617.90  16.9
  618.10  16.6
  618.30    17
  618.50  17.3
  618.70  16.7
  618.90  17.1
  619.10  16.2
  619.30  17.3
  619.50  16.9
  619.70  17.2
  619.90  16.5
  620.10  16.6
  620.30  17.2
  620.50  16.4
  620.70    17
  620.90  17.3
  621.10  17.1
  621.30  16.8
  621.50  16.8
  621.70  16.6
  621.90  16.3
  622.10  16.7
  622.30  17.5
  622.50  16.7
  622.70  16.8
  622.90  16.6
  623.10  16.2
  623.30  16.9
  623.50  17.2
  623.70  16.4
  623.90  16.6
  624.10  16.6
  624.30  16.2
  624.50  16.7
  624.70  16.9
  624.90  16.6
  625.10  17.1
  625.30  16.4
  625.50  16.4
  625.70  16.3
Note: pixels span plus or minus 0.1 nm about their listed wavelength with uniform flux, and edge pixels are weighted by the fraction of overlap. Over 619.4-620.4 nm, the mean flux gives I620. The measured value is 16.9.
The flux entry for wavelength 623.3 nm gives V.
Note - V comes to 16.9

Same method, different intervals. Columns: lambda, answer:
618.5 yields 17.3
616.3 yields 15.8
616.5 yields 16.8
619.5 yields 16.9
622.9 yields 16.6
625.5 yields 16.4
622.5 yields 16.7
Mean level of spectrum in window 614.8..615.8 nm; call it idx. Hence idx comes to 17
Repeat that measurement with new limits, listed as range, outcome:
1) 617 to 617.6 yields 17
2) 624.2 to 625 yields 16.6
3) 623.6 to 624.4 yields 16.5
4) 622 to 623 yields 16.9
